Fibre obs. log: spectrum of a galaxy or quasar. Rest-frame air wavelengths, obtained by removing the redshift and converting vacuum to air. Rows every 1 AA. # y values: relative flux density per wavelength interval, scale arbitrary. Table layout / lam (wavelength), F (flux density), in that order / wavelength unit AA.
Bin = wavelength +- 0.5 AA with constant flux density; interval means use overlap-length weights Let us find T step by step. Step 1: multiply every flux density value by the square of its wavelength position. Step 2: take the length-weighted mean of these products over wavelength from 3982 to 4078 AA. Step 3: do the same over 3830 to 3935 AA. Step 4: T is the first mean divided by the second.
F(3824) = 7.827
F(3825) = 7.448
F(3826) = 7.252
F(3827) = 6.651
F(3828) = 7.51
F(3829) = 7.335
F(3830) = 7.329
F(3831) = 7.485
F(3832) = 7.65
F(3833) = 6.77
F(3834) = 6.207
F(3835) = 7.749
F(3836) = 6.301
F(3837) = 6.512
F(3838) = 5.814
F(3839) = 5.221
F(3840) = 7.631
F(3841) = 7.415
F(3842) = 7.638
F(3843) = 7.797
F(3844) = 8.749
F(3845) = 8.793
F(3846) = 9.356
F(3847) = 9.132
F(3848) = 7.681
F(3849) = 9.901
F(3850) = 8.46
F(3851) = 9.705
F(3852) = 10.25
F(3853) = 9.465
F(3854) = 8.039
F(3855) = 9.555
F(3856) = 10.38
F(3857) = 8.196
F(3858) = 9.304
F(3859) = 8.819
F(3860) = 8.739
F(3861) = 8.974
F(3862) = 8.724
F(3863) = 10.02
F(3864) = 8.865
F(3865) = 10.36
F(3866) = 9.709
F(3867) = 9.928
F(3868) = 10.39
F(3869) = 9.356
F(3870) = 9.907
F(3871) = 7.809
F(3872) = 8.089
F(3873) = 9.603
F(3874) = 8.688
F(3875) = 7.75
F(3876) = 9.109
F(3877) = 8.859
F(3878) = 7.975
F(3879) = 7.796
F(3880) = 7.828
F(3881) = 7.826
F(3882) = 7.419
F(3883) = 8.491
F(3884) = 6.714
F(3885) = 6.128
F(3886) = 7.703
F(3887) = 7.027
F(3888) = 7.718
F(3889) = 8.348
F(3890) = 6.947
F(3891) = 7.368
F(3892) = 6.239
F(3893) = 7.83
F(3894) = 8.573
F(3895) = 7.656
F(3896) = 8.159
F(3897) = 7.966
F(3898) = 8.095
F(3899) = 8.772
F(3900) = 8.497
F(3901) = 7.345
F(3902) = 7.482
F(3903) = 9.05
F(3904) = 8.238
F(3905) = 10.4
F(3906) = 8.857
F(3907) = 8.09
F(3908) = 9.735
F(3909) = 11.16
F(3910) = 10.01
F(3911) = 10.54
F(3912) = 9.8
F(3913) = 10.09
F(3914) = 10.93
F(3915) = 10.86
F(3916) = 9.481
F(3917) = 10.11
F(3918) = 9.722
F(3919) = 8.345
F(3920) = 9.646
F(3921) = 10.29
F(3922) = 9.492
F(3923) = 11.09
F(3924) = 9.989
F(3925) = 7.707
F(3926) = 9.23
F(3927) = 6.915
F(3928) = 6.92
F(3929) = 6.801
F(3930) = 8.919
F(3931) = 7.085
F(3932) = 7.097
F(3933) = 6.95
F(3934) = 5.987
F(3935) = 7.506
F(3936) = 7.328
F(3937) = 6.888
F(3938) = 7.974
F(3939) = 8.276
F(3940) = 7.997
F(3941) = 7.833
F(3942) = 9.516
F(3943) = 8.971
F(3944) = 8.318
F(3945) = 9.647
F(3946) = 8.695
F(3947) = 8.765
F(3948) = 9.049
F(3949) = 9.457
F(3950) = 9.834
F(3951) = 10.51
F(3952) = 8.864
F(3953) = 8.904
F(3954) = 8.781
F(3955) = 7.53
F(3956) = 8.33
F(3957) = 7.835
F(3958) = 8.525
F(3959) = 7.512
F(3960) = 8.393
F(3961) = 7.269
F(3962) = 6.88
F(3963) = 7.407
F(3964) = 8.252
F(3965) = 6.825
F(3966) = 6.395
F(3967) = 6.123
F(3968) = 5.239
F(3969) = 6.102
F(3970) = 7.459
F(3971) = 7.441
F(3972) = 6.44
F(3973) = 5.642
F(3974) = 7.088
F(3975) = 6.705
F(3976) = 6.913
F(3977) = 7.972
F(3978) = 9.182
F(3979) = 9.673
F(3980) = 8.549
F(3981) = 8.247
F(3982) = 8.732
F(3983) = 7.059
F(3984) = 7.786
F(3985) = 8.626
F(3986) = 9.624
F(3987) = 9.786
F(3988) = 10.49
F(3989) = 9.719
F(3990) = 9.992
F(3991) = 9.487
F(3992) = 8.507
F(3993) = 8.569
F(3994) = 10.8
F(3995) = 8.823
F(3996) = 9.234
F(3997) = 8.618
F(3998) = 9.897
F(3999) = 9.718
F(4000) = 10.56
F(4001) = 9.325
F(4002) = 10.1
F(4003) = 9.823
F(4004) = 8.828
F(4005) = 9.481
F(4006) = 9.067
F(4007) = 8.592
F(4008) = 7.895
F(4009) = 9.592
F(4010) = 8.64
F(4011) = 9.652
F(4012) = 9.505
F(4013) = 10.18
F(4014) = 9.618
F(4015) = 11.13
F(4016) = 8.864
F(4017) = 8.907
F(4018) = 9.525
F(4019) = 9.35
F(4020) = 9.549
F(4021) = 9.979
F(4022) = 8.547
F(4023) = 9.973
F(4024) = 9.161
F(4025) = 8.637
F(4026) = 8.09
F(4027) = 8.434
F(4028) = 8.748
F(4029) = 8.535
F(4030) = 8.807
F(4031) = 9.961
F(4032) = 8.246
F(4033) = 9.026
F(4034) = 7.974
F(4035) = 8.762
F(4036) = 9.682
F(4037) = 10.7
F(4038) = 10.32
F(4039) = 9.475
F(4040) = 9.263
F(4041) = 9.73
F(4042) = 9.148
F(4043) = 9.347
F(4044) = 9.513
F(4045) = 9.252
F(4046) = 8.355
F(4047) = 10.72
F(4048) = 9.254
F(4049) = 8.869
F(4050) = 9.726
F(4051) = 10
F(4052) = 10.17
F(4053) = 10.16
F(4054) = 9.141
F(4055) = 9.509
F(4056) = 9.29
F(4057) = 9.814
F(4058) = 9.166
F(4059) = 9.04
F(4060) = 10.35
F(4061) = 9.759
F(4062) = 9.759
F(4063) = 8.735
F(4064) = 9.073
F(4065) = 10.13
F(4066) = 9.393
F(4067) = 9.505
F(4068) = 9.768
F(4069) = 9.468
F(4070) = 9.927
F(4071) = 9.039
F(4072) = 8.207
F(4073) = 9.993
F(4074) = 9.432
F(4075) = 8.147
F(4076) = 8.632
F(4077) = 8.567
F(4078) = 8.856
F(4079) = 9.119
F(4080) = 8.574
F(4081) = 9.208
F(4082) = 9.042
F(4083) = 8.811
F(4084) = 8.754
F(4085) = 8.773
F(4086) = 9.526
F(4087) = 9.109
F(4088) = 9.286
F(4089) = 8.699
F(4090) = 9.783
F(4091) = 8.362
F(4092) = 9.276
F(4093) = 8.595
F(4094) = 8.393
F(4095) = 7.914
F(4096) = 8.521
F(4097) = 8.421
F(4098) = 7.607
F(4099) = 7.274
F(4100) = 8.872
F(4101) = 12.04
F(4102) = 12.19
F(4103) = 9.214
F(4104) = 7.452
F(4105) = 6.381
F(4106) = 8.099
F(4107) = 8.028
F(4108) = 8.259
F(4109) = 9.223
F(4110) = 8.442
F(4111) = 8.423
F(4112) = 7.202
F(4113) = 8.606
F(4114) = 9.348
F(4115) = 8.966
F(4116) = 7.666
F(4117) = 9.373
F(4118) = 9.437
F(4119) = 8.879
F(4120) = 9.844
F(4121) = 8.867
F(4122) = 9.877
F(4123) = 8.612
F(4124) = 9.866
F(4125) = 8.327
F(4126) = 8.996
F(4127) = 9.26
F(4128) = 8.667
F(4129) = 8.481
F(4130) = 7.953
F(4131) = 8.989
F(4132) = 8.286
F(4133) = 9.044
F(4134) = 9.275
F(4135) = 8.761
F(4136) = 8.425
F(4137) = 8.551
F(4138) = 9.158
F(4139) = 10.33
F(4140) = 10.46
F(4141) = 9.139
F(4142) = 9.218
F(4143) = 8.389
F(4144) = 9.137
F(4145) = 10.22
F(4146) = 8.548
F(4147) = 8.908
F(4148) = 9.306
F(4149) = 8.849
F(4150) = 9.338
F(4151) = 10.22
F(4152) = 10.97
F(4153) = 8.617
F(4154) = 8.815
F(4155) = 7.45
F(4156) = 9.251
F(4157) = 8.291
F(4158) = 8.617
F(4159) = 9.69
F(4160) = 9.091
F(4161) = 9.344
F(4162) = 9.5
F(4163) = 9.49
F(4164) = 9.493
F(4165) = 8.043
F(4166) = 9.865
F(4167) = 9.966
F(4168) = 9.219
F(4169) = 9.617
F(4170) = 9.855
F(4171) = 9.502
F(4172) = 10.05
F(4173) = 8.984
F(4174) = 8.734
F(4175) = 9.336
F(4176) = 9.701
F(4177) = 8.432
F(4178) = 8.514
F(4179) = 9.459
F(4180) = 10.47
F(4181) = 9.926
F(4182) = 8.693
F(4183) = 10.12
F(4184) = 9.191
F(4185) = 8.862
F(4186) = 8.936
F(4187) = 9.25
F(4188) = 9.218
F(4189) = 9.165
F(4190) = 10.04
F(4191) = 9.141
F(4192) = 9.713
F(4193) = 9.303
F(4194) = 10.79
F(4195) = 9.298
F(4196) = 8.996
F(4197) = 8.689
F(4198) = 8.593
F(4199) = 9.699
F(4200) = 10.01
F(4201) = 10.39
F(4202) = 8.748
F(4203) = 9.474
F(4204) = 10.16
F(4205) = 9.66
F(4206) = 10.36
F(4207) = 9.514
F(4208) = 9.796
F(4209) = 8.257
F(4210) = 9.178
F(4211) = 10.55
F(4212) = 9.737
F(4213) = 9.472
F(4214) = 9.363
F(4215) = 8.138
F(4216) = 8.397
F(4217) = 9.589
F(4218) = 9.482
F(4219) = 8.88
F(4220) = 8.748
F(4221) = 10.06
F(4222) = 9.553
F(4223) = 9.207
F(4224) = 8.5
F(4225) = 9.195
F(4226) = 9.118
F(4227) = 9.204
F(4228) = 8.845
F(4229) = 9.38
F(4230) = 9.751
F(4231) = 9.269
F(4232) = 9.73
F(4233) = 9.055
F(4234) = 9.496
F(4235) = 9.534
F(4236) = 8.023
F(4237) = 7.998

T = 1.2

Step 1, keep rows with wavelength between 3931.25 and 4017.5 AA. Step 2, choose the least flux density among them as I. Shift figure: 5.239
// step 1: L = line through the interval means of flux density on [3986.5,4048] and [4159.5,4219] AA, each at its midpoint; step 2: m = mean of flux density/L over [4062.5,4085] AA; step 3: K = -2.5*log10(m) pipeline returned 0.03 mag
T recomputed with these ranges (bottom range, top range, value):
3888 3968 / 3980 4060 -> 1.15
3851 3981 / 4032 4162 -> 1.18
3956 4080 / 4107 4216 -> 1.11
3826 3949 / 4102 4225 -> 1.25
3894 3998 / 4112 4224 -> 1.22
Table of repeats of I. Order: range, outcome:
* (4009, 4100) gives 7.274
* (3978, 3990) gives 7.059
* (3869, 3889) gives 6.128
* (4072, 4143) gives 6.381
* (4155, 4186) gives 7.45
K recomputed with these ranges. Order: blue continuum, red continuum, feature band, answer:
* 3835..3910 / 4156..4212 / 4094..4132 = 0.054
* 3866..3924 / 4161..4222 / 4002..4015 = -0.042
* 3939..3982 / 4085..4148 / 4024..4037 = -0.056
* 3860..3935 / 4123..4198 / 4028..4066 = -0.055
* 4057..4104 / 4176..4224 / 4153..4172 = 0.014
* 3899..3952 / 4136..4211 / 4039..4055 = -0.050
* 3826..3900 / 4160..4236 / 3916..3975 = 0.053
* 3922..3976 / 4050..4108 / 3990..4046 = -0.094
